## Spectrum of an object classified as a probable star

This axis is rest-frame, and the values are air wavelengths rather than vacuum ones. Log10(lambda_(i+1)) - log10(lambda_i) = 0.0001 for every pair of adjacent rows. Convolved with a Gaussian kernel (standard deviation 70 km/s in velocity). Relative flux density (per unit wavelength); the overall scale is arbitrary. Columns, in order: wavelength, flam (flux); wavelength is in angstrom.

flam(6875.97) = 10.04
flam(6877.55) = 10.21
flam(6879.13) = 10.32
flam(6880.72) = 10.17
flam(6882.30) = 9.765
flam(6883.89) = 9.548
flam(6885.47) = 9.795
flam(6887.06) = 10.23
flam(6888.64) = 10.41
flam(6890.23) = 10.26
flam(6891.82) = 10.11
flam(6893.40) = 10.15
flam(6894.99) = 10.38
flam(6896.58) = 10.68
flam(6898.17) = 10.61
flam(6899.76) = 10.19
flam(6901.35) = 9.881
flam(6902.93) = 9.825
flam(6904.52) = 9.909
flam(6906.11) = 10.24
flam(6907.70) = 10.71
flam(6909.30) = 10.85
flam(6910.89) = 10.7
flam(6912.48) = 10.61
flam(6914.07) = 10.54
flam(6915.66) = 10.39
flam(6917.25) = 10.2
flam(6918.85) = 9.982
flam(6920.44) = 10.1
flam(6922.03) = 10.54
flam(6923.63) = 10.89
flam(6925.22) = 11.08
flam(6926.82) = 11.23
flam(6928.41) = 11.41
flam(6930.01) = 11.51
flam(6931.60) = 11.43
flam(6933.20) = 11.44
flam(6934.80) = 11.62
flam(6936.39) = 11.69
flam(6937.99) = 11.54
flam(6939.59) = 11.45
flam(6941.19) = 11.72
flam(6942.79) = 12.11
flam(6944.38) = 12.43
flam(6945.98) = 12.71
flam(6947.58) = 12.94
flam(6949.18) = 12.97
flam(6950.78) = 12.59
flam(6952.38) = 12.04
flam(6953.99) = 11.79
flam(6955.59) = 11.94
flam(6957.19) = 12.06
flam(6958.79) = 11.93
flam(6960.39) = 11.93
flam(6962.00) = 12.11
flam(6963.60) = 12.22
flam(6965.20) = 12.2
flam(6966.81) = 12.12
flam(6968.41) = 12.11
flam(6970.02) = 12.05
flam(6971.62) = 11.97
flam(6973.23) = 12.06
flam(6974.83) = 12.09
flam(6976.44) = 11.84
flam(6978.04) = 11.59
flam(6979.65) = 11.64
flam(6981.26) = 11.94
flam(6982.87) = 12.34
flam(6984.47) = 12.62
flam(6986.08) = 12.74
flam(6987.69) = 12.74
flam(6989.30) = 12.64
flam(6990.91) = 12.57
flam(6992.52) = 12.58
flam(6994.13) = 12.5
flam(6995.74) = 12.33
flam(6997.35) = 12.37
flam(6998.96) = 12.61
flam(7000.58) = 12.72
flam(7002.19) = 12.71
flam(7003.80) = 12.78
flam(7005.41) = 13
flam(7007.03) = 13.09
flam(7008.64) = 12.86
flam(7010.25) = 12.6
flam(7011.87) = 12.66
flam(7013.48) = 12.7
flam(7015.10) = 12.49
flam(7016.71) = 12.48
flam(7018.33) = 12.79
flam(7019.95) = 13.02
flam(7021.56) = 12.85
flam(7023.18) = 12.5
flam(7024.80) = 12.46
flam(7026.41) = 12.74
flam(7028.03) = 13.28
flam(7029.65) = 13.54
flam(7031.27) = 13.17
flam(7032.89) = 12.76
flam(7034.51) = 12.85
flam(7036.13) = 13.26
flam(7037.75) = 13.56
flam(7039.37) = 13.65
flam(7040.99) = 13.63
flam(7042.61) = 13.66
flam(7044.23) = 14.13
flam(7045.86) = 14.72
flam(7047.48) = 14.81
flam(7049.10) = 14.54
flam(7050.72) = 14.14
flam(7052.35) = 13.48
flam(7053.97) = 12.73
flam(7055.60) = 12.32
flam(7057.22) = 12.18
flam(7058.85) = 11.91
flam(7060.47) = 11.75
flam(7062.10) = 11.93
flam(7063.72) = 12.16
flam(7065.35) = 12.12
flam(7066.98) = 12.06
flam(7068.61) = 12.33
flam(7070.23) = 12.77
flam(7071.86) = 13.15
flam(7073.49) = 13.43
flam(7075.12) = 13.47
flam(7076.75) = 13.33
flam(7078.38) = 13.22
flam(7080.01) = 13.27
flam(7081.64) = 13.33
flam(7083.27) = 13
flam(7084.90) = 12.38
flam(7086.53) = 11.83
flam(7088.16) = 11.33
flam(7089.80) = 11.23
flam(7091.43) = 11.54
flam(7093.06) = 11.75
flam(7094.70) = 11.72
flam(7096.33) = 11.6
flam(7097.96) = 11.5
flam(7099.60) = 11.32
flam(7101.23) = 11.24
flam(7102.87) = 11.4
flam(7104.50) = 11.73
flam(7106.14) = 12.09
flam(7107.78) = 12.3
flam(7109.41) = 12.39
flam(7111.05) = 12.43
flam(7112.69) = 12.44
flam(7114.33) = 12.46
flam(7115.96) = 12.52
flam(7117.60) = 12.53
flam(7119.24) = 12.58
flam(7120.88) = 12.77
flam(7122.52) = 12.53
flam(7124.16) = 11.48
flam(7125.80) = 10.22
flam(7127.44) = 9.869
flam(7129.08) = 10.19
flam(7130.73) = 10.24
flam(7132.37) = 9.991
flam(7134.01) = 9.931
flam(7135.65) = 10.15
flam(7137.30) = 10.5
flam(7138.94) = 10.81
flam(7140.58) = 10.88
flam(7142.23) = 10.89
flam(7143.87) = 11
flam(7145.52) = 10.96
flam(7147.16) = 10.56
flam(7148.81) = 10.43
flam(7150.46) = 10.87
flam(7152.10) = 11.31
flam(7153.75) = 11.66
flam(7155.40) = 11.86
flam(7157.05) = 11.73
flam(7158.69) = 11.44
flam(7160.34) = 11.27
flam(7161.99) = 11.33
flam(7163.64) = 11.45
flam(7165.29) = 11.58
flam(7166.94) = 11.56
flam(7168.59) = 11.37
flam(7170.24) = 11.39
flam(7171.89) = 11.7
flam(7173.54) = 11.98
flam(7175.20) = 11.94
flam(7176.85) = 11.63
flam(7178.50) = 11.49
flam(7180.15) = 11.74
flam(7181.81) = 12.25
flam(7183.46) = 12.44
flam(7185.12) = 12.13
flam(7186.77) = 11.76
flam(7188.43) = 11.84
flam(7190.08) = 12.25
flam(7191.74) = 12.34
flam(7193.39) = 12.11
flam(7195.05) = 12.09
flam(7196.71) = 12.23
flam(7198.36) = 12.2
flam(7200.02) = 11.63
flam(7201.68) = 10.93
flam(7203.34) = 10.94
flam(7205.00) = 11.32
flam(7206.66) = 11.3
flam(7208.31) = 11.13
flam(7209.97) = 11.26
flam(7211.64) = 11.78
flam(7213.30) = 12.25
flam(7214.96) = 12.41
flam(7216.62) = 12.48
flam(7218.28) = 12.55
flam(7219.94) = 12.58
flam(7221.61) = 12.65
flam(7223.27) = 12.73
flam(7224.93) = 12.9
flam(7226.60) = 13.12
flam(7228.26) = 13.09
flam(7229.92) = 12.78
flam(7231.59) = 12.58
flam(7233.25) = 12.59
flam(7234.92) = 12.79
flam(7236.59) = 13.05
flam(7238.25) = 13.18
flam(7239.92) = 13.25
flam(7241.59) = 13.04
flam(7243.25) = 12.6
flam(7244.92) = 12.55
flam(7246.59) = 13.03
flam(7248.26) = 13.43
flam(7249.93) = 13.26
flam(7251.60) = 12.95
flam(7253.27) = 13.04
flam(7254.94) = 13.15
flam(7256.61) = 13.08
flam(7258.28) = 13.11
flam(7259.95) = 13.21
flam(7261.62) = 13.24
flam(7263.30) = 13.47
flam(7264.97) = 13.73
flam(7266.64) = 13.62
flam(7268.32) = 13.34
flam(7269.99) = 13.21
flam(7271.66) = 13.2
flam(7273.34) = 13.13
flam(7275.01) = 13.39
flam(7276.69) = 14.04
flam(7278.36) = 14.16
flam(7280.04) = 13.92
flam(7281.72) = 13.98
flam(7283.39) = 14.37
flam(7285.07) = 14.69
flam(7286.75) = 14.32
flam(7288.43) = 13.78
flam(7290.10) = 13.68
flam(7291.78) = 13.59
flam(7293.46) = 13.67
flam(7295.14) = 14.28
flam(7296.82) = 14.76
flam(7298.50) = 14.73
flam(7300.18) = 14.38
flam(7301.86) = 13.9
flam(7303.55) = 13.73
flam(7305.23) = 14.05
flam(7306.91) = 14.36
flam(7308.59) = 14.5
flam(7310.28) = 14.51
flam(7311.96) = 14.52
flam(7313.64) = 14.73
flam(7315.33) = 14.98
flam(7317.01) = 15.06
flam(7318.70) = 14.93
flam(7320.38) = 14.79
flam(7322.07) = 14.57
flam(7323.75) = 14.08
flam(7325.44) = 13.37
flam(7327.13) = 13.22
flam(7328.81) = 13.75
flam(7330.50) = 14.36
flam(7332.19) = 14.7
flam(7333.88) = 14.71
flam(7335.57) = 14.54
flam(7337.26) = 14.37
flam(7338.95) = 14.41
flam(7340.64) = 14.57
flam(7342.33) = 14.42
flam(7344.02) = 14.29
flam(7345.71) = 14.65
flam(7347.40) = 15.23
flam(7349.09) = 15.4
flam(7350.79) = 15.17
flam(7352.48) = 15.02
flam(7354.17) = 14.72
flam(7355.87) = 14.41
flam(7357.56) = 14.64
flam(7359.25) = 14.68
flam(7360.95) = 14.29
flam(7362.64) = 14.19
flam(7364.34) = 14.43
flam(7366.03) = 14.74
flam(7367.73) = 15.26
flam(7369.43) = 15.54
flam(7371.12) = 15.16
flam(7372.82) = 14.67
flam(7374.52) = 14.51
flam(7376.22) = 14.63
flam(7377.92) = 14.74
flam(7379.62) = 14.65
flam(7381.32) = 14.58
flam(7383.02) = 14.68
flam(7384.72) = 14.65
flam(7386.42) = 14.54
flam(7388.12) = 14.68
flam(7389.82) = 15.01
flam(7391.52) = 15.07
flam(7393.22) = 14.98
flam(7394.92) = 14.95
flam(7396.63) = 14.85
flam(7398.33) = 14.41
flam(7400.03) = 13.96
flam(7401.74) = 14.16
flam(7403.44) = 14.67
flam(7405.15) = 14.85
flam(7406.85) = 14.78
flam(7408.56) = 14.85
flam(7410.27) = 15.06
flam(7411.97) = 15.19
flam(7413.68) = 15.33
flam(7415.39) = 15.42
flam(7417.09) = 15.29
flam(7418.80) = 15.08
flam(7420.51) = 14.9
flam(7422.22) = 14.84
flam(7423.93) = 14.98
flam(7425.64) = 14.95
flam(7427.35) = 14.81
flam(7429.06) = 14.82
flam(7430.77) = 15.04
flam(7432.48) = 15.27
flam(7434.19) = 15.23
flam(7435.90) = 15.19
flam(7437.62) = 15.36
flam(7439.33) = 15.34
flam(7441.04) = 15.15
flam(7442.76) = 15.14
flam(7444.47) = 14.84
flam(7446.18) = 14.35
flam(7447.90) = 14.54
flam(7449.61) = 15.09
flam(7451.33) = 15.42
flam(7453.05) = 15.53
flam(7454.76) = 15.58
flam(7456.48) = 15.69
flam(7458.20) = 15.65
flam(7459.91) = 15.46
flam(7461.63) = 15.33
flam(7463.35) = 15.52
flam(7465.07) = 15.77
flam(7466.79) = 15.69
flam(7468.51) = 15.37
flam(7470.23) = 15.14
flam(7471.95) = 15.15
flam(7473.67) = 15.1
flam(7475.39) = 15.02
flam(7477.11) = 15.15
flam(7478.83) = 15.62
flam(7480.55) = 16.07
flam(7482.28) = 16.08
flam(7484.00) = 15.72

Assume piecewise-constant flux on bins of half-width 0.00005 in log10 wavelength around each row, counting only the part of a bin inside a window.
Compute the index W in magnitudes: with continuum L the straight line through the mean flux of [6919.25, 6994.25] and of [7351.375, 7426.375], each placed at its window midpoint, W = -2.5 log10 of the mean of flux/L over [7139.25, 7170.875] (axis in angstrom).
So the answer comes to 0.180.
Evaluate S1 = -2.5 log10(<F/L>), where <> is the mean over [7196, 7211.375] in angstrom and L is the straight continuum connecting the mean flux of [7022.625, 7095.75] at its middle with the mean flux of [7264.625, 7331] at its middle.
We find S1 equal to 0.19 mag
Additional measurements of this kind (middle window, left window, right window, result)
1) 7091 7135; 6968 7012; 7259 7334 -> 0.13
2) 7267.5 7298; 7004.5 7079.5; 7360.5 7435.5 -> 0.03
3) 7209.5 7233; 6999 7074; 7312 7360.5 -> 0.12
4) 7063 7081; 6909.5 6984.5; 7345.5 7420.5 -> -0.02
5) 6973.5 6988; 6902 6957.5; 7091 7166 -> -0.08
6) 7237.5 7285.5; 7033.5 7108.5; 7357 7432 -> 0.04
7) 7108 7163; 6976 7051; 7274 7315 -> 0.19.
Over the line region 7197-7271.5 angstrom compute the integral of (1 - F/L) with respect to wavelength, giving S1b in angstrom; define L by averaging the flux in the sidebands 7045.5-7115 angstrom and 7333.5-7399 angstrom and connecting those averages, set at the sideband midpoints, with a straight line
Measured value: 5.7 angstrom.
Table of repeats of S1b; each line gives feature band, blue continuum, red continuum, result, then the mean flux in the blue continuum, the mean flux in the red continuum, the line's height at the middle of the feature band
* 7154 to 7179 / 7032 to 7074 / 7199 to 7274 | 2.4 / 13.1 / 12.7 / 12.8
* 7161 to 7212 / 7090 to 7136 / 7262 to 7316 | 3.5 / 11.5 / 14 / 12.6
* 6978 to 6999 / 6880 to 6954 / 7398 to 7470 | -1.6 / 10.9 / 15.1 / 11.5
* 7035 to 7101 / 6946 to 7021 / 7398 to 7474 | 0.8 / 12.4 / 15.1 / 12.9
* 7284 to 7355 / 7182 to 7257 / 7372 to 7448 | -3.7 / 12.4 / 14.9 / 13.7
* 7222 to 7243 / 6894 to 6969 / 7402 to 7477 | 1.0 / 11.3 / 15.2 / 13.6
